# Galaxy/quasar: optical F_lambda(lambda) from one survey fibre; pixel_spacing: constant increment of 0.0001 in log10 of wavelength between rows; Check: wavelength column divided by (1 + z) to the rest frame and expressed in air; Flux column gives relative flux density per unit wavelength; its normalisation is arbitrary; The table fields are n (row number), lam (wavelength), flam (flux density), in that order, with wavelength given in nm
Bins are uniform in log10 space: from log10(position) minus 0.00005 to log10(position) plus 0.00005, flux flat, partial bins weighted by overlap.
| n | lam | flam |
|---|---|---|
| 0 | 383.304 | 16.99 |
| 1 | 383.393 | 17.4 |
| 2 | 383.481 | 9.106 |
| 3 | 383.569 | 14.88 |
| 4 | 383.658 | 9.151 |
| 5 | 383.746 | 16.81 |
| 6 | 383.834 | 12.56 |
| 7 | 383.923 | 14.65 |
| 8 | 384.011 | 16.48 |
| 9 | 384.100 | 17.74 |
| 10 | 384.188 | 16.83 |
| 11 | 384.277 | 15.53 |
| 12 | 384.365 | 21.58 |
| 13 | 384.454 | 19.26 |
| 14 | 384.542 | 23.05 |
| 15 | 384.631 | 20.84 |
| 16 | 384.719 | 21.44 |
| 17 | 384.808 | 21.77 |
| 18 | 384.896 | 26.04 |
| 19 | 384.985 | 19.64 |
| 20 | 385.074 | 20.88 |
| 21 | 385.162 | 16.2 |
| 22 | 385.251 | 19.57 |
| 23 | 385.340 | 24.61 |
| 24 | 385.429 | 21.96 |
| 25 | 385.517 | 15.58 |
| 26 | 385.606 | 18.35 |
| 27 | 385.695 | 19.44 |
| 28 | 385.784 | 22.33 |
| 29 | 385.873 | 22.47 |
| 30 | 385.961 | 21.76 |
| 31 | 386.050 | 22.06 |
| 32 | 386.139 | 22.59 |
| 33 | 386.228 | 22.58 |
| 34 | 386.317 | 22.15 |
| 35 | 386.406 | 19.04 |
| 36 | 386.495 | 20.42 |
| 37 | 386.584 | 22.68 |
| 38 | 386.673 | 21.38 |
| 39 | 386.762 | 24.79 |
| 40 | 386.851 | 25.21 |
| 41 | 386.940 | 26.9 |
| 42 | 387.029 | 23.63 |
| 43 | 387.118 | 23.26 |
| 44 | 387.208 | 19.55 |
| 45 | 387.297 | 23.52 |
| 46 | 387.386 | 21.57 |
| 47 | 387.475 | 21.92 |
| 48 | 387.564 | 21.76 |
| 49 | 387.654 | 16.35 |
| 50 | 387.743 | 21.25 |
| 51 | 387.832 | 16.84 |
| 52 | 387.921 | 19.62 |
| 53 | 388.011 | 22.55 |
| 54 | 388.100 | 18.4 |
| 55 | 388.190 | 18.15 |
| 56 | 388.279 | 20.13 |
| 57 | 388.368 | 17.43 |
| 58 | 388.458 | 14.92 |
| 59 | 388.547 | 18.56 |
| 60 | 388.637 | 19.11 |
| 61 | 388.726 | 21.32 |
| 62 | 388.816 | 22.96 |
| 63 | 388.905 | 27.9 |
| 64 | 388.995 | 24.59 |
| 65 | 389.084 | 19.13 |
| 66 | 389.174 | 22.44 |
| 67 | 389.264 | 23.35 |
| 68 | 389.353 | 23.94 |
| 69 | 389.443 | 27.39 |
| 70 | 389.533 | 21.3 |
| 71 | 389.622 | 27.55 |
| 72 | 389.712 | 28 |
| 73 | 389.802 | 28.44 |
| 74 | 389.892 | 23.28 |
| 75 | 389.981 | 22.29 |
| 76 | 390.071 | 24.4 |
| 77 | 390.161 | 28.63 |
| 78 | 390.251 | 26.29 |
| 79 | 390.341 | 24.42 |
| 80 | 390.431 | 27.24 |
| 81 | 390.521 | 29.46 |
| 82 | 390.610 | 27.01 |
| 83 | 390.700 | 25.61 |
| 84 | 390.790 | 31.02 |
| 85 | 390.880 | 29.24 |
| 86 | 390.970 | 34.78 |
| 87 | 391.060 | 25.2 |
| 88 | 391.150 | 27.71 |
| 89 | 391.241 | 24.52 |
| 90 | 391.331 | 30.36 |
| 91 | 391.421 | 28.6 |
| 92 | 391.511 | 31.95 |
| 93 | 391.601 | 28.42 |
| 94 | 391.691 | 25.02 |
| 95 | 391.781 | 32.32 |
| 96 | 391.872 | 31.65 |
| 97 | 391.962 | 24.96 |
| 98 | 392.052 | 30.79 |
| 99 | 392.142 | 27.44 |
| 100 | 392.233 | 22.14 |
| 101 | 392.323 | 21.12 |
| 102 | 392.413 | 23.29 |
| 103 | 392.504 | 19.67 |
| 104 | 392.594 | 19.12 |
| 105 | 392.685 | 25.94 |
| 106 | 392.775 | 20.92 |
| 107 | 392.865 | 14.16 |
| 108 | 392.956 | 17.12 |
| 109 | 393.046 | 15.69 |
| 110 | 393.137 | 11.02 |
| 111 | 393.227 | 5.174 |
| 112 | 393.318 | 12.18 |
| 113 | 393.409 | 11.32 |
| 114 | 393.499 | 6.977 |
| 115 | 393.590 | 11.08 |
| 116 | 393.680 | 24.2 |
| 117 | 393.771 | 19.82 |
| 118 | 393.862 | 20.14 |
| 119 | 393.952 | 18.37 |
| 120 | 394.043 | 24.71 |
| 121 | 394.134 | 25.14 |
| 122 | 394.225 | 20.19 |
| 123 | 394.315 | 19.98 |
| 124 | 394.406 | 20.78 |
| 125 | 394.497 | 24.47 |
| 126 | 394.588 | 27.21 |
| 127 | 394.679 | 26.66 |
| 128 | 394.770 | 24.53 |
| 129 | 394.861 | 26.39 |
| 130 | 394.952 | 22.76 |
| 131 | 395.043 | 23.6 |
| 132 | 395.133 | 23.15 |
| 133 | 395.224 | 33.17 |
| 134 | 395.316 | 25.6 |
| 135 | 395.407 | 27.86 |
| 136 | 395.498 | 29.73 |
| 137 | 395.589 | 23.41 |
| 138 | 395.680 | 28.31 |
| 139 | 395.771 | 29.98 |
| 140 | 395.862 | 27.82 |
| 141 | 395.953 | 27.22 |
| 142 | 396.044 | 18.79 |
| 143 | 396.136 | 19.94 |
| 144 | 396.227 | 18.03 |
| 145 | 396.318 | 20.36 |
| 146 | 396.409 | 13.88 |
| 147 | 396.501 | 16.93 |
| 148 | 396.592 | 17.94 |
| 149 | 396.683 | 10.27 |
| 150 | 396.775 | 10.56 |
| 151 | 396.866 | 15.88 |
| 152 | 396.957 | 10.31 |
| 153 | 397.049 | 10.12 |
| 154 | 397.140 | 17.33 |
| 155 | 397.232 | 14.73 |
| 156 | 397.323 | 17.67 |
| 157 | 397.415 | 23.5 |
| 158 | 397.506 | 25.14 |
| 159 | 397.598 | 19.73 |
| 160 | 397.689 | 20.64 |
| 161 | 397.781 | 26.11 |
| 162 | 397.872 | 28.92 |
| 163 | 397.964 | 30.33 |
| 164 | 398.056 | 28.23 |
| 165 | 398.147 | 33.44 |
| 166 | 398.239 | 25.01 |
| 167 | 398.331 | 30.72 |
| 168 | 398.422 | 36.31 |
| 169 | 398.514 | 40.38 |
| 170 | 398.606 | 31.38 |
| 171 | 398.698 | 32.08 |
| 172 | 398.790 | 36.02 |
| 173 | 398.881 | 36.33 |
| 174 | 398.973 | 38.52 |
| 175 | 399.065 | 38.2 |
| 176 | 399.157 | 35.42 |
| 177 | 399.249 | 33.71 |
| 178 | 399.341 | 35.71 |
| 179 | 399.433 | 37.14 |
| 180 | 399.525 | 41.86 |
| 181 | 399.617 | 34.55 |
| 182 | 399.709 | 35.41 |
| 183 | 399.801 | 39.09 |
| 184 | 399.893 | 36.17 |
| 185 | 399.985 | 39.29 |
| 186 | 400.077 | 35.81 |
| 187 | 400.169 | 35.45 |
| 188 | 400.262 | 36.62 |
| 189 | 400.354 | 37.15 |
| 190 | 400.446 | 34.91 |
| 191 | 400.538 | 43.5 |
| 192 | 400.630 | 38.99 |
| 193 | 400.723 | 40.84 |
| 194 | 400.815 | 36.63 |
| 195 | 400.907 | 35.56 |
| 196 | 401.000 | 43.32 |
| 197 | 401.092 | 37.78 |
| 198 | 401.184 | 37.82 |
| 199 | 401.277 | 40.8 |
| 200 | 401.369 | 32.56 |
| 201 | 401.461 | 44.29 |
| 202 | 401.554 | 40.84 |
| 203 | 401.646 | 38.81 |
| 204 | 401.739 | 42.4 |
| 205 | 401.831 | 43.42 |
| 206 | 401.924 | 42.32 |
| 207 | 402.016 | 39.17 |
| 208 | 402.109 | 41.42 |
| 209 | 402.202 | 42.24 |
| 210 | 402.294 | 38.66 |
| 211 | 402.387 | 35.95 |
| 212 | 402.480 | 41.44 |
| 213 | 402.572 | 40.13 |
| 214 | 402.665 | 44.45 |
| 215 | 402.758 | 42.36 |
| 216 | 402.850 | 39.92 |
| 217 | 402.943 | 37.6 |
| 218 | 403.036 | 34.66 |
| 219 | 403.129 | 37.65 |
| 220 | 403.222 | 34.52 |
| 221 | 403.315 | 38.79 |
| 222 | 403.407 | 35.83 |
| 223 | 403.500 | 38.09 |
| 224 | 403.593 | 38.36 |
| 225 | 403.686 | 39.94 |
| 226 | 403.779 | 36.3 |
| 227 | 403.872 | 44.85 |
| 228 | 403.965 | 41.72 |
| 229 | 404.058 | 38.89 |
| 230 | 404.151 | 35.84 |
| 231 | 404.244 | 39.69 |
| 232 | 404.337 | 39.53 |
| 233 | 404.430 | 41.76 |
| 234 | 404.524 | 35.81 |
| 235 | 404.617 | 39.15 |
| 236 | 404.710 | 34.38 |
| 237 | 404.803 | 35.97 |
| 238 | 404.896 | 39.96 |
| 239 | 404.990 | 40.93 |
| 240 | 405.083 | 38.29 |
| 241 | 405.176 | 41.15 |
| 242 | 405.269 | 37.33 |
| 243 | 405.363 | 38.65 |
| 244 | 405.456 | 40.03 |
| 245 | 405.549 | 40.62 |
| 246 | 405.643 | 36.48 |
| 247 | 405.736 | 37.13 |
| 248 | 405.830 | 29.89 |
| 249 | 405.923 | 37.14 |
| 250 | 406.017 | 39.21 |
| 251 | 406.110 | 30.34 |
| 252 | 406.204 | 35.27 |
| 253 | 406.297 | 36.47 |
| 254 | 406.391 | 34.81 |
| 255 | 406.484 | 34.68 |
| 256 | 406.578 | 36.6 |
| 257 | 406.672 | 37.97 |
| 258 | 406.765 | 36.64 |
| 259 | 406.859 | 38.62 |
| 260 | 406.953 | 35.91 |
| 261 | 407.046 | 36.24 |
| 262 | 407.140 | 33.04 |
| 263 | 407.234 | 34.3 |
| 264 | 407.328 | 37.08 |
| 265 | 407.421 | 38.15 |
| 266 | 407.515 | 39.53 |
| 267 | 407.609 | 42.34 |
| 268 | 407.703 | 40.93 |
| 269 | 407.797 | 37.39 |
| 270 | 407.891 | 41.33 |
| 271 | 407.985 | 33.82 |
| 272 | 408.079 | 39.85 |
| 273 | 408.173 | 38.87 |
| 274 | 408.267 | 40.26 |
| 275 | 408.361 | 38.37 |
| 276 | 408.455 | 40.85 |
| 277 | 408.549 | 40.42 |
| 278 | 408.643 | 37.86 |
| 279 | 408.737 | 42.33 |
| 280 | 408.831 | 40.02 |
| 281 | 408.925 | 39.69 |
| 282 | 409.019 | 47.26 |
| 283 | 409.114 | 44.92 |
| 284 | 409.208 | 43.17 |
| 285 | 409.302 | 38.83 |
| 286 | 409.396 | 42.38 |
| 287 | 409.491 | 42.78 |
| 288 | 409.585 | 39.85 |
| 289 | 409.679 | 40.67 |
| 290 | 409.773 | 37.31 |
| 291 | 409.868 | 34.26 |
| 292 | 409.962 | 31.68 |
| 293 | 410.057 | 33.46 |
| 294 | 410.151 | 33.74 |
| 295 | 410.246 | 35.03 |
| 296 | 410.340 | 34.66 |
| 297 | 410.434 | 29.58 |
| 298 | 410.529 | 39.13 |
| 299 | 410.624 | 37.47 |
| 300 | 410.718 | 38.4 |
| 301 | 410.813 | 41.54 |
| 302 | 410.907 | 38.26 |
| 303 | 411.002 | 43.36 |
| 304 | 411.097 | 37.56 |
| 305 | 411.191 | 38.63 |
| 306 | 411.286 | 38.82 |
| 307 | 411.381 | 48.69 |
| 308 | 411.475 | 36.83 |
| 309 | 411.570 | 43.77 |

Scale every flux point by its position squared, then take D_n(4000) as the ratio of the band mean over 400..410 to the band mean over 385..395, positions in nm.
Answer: 1.9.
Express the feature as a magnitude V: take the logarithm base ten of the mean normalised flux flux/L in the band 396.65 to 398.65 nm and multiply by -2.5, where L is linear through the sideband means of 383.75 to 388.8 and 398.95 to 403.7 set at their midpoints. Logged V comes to 0.43 mag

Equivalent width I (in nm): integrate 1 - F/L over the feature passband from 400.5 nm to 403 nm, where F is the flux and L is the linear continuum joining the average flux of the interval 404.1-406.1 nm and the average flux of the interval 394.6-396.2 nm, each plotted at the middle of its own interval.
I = -0.47 nm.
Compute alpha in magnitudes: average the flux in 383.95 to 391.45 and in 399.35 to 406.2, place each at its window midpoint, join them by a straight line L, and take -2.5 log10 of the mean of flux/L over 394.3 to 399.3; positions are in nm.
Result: 0.28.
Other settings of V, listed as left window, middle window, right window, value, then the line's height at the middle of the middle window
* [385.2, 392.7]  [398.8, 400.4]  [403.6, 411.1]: -0.15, 32.1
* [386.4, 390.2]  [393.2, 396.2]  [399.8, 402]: 0.36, 30.7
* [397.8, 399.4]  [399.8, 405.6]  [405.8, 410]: -0.10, 35.6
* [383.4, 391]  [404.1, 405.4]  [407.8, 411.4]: -0.10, 35.2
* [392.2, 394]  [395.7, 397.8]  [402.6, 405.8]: 0.26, 24.1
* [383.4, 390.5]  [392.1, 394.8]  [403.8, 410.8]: 0.35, 26.5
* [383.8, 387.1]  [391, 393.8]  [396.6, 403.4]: 0.23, 26.9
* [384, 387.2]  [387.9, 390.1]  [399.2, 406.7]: 0.10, 24.5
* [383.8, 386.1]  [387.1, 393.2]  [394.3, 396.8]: -0.11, 21.3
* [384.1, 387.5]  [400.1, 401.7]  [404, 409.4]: -0.15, 33.6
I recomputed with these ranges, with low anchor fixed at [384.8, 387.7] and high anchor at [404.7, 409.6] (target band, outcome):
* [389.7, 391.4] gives -0.150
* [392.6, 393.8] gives 0.532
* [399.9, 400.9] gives -0.144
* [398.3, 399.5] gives -0.148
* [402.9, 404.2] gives -0.093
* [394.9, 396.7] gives 0.374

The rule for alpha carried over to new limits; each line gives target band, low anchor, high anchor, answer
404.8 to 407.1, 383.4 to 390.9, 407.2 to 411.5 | -0.023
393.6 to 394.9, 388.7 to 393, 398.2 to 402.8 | 0.301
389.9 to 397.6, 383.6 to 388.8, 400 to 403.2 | 0.277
